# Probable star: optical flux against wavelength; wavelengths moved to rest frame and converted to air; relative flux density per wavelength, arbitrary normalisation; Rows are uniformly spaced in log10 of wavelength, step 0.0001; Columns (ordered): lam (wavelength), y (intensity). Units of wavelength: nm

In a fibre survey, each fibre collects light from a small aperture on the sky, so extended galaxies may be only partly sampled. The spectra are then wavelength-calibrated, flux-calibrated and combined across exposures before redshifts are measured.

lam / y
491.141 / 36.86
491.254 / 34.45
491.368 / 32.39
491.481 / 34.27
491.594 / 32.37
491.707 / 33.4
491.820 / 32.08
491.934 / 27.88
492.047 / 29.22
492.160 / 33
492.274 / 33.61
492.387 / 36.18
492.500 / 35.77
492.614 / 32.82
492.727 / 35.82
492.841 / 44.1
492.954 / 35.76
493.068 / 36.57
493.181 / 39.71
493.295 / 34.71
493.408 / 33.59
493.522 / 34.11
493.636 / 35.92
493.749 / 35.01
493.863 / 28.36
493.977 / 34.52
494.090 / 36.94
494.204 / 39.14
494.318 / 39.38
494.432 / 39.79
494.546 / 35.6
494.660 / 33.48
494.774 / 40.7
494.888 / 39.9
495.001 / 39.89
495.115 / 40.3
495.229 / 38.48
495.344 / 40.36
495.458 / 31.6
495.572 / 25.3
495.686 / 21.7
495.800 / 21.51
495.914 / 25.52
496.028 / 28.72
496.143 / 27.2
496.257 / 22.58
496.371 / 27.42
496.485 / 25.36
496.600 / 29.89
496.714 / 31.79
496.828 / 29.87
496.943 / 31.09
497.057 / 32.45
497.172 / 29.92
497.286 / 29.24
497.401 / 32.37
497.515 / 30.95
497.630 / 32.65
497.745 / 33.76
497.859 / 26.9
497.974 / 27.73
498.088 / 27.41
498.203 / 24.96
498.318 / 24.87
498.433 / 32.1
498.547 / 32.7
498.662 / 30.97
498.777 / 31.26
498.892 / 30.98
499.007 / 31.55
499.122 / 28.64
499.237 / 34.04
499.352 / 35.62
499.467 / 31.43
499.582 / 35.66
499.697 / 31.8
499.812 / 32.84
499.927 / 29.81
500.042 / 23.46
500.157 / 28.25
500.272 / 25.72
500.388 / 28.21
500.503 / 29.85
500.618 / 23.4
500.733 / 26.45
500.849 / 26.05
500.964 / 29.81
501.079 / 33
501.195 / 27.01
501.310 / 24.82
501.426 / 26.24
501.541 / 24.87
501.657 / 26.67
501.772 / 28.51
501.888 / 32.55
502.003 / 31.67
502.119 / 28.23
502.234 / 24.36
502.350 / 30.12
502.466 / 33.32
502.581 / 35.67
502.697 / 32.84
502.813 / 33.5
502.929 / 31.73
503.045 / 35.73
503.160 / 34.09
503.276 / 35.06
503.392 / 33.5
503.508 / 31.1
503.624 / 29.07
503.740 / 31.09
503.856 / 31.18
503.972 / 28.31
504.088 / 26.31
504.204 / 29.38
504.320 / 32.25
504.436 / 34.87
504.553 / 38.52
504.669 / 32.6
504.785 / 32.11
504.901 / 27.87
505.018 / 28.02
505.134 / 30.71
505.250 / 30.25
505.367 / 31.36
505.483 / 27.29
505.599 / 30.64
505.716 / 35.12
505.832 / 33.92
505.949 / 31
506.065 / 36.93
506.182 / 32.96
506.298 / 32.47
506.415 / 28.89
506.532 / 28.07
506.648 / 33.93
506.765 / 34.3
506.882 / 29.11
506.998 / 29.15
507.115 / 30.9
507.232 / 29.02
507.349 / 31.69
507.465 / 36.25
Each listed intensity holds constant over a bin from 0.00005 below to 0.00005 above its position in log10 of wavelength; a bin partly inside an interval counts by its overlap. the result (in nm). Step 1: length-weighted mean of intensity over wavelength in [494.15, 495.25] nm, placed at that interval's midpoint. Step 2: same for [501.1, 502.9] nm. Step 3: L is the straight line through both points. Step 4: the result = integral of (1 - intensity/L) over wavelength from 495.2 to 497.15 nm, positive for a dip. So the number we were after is 0.43 nm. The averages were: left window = 38.7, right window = 29.5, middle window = 28.7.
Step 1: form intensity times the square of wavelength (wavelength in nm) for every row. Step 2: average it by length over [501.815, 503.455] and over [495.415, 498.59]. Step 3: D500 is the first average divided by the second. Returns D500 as 1.16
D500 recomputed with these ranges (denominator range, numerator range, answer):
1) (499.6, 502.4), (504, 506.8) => 1.14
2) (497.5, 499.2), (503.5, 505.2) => 1.06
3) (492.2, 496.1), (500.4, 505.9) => 0.91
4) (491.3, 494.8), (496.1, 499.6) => 0.88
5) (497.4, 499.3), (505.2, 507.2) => 1.08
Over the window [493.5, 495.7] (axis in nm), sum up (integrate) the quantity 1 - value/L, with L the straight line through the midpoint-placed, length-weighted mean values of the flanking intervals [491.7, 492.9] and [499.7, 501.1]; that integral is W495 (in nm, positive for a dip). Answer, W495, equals -0.24 nm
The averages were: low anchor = 34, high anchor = 28.1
